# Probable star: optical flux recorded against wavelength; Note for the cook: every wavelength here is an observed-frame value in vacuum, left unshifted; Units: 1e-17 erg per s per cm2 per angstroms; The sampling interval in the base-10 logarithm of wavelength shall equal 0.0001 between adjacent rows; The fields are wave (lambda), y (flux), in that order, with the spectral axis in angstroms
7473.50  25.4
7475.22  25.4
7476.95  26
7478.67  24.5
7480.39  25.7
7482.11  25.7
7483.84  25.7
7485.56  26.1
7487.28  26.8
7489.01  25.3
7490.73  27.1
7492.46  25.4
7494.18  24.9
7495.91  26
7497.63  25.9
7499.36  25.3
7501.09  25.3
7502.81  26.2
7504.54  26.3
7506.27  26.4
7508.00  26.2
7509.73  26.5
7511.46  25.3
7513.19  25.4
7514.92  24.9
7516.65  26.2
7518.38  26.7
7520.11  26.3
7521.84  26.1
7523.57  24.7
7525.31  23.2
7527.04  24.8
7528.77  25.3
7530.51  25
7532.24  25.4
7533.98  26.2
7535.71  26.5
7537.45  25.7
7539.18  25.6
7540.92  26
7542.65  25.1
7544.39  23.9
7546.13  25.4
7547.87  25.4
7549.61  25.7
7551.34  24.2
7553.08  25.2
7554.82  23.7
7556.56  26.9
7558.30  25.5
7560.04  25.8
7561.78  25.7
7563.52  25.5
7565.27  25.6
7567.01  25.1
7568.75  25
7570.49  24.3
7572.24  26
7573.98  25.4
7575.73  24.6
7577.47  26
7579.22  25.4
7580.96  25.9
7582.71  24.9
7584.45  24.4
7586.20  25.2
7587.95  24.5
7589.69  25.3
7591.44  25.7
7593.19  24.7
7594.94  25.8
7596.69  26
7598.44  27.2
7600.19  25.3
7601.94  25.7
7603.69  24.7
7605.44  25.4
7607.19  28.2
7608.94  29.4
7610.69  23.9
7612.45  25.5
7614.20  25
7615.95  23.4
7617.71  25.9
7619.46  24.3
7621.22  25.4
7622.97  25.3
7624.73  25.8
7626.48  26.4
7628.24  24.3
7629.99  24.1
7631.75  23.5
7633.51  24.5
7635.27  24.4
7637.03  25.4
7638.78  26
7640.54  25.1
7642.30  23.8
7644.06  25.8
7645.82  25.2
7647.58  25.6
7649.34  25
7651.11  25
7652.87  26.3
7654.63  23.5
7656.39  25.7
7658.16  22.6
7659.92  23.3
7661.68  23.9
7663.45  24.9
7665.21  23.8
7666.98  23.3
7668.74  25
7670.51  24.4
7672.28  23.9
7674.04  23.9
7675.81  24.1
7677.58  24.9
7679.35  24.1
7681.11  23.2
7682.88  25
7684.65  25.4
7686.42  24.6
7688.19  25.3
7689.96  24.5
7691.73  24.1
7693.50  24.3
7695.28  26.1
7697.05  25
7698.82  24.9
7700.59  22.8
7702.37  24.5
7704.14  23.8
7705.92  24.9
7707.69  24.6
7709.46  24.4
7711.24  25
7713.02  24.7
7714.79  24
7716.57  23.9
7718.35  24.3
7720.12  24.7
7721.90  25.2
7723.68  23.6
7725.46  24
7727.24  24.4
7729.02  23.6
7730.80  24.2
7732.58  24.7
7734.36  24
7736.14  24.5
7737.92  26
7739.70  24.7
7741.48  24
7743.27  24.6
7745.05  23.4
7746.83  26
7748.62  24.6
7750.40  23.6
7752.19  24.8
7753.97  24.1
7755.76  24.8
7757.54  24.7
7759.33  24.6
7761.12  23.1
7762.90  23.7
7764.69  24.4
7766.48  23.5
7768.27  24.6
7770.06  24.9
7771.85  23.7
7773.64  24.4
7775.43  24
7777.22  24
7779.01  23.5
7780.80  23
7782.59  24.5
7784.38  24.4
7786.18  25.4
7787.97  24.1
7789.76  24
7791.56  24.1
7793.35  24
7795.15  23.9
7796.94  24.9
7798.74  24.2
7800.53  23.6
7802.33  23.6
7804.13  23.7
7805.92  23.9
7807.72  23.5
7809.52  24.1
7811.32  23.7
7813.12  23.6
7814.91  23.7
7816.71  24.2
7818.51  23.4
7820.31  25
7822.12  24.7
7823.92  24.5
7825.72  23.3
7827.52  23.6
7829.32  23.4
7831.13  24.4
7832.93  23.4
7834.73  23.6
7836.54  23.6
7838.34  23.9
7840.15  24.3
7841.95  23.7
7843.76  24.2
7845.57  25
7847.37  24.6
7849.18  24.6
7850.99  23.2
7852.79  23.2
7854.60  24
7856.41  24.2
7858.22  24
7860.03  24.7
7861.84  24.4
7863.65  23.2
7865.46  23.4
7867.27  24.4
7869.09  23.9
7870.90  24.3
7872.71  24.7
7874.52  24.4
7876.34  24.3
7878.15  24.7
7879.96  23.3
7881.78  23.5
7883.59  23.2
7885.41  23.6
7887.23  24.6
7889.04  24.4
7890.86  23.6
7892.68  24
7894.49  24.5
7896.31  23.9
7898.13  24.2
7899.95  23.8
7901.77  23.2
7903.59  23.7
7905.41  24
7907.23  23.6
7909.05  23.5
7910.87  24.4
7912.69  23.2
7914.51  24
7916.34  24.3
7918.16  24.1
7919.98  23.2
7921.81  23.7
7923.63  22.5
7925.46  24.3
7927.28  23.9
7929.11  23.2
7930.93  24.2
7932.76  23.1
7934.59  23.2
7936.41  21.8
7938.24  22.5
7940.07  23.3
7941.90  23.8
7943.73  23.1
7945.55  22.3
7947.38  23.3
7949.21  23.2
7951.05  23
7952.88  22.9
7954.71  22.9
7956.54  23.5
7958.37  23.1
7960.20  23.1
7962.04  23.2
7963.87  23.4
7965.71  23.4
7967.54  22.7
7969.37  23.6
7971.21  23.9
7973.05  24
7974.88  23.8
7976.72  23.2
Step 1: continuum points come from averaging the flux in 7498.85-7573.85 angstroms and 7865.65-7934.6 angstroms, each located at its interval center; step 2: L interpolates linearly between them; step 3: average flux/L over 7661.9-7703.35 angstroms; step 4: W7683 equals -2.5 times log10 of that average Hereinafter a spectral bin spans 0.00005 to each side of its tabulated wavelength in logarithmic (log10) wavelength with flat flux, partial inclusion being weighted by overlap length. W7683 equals 0.018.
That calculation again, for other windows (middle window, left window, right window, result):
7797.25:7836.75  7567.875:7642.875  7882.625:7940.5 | 0.01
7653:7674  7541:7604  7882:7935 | 0.03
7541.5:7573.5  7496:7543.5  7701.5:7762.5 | 0.01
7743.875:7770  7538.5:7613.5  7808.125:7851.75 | 0.00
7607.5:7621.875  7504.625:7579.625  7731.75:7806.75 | -0.02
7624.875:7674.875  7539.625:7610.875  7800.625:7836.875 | 0.02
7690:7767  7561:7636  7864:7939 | 0.01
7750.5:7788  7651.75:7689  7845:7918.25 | 0.00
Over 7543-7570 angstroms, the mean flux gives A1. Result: 25.2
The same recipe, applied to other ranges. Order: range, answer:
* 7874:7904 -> 23.9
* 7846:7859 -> 24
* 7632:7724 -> 24.5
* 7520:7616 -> 25.4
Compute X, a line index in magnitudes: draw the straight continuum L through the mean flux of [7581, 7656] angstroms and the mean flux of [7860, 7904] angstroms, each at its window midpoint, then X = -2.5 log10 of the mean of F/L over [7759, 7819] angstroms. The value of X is 0.02 mag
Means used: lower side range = 25.3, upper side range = 24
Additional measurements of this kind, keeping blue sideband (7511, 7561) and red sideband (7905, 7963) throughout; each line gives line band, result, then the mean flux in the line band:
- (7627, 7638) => 0.02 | 24.5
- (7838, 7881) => -0.02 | 24.1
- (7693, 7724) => 0.00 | 24.5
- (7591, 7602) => -0.03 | 25.8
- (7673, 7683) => 0.02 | 24.2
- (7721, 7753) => 0.00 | 24.4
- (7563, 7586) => 0.00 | 25.2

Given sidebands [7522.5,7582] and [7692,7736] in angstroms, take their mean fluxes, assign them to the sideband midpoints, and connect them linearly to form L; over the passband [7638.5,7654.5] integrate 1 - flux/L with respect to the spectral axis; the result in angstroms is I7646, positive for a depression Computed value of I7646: -0.3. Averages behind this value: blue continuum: 25.3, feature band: 25.2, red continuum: 24.4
